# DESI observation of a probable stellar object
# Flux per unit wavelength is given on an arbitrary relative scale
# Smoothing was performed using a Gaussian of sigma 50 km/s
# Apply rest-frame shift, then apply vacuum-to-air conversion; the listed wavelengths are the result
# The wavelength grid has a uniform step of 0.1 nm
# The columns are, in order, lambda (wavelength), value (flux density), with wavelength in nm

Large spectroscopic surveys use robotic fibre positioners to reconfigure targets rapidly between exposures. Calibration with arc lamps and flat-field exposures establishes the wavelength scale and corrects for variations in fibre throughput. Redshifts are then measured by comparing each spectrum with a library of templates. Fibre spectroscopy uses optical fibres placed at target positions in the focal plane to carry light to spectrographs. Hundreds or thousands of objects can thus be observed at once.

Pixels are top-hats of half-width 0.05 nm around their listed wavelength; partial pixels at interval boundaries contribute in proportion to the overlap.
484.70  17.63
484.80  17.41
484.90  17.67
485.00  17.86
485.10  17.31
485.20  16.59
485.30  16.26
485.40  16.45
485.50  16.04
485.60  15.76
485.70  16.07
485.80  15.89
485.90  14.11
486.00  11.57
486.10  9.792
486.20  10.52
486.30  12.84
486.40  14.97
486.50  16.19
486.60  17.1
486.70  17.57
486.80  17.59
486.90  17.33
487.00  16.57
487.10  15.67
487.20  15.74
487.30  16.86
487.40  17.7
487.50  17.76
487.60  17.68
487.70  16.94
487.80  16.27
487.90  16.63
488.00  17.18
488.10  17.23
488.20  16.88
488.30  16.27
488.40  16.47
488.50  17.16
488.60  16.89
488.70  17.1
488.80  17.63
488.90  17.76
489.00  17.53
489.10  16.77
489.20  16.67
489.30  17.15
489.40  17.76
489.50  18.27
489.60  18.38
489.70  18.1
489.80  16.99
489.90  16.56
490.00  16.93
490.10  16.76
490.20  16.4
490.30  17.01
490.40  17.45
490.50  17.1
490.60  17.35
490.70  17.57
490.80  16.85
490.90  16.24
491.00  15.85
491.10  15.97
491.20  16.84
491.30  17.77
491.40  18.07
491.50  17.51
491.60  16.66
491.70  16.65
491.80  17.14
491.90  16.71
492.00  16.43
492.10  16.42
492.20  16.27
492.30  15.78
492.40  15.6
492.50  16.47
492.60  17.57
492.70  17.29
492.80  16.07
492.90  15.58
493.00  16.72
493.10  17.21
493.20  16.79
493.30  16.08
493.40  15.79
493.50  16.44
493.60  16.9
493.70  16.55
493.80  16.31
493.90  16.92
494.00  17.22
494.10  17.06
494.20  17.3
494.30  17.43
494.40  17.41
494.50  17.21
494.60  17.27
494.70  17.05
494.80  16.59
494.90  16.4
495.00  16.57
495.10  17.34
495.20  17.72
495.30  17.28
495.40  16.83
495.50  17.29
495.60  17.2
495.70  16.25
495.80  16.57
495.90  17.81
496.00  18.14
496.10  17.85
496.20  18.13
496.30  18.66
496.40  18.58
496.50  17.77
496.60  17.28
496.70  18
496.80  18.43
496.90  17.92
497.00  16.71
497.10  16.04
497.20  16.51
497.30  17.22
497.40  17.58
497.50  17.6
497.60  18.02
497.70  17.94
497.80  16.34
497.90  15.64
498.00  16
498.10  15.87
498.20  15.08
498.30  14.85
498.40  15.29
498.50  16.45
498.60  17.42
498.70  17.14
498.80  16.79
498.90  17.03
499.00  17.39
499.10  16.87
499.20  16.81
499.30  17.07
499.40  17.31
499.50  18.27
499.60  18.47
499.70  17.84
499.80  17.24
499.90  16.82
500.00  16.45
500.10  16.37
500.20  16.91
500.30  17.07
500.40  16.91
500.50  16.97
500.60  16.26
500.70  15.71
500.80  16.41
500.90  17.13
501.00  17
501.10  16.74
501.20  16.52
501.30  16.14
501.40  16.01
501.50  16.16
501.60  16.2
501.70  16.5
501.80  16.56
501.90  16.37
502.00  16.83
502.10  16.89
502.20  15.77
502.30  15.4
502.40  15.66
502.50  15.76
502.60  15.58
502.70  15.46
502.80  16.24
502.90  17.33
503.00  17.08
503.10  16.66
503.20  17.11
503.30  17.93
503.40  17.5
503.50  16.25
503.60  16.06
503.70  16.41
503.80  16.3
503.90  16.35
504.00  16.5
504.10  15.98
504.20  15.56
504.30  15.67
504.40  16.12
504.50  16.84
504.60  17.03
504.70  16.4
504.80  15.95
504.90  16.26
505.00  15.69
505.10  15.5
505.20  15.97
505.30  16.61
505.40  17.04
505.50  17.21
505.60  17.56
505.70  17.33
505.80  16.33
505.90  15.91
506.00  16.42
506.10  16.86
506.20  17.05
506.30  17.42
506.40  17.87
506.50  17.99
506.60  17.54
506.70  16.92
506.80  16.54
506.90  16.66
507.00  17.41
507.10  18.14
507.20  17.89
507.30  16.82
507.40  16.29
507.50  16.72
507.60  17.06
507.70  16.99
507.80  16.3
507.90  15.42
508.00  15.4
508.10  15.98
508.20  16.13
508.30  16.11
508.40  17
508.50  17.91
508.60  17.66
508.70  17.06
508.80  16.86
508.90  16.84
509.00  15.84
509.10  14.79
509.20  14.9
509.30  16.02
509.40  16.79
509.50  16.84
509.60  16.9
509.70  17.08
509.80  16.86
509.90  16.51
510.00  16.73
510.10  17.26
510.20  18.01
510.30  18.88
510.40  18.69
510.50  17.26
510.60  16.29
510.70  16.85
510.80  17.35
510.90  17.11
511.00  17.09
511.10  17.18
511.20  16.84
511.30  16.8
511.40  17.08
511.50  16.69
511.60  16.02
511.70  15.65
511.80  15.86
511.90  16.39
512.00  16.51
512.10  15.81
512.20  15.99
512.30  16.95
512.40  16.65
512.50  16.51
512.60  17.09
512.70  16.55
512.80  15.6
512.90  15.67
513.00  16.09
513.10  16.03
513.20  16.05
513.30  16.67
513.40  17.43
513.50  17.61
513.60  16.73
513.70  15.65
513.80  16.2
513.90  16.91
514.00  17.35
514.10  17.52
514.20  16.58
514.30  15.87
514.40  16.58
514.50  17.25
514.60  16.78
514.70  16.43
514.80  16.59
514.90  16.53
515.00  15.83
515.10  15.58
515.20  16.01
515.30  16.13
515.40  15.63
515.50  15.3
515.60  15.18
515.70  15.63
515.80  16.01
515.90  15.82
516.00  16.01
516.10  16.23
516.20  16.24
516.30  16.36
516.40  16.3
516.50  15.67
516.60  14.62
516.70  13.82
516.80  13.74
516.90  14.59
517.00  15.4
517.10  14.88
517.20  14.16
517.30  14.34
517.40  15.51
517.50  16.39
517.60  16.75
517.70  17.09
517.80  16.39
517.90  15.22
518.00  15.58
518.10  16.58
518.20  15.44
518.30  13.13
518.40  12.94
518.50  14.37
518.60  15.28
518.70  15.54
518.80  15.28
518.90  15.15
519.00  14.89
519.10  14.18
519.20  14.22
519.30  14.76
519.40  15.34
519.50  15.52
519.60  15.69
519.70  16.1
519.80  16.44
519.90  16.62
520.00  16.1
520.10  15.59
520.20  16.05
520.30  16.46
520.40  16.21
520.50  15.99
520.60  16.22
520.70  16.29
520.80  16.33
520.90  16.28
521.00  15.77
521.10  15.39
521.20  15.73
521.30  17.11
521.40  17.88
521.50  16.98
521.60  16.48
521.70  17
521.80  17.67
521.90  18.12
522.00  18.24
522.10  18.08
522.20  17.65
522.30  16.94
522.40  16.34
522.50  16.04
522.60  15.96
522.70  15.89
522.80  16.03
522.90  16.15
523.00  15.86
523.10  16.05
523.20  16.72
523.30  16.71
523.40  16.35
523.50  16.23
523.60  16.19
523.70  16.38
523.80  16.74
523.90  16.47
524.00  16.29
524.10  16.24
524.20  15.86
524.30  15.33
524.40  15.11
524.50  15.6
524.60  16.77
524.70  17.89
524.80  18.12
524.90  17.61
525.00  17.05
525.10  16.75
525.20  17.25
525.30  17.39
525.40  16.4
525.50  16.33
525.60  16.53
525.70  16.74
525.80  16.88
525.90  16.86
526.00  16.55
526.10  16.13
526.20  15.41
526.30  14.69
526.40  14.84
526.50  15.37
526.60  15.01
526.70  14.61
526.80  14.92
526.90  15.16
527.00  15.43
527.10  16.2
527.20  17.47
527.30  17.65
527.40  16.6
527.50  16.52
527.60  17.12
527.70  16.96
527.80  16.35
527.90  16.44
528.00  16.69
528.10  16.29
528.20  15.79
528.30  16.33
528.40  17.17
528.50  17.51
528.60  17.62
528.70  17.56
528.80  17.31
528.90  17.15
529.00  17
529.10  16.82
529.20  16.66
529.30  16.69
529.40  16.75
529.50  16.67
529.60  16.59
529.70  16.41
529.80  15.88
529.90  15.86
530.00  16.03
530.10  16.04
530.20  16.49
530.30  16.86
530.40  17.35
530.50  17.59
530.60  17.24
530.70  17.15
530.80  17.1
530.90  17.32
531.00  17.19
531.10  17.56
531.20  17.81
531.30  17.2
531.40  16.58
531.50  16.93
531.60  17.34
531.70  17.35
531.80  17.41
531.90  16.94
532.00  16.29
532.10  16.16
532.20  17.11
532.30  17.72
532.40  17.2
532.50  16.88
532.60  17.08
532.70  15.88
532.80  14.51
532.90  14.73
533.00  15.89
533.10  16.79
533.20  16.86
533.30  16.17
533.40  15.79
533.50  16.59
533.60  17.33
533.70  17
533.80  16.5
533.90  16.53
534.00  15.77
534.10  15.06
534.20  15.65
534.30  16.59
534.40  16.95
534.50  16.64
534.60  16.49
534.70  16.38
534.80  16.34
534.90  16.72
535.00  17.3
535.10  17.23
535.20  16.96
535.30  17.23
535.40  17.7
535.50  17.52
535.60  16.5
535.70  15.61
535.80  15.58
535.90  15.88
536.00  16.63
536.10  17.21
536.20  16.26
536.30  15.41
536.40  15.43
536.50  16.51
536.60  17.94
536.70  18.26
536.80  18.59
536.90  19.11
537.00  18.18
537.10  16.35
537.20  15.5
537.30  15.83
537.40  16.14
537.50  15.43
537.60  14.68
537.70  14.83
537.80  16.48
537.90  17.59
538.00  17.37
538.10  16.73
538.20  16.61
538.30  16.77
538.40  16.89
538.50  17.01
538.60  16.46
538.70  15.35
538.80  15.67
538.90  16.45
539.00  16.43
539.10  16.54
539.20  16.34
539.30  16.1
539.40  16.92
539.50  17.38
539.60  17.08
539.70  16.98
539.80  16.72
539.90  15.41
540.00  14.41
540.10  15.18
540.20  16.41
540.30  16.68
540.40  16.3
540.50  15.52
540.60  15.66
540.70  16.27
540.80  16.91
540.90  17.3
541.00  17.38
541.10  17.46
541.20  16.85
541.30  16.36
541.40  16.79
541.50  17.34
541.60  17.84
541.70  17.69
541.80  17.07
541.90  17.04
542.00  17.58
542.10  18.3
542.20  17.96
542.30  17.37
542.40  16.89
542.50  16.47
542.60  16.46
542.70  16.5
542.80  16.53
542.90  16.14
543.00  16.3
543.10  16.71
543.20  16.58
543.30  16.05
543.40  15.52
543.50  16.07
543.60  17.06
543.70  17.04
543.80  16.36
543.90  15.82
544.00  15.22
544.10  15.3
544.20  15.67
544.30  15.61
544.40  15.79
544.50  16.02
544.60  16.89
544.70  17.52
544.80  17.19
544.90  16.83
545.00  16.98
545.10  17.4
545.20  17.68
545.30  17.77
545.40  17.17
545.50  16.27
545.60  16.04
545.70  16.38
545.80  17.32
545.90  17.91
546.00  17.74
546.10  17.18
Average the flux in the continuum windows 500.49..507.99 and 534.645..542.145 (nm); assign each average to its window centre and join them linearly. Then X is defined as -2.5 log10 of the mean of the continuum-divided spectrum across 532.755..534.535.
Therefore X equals 0.03 mag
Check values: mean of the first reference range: 16.6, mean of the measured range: 16.2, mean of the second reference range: 16.7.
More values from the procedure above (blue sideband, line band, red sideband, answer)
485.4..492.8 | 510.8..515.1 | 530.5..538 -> 0.00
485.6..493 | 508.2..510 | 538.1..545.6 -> 0.00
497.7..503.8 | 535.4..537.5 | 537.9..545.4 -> -0.01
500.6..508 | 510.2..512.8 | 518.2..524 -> -0.03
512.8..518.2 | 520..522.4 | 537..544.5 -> -0.04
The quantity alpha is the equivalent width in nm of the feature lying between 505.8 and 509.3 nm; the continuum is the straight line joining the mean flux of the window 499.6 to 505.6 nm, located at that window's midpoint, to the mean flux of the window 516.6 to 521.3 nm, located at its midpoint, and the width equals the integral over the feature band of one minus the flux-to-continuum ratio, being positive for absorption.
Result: -0.12 nm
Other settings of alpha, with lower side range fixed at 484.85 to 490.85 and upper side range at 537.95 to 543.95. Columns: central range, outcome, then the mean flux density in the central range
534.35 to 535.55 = -0.02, 17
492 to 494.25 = 0.00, 16.6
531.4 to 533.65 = 0.00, 16.6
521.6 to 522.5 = -0.04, 17.4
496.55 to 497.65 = -0.06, 17.4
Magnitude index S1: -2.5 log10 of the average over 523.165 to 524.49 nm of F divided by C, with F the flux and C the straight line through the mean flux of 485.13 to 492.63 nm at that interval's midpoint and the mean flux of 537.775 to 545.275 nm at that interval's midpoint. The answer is 0.03 mag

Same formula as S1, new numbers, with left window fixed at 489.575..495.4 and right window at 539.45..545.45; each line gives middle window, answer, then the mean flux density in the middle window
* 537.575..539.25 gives 0.02 mag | 16.4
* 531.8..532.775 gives -0.01 mag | 16.8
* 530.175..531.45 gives -0.03 mag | 17.2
